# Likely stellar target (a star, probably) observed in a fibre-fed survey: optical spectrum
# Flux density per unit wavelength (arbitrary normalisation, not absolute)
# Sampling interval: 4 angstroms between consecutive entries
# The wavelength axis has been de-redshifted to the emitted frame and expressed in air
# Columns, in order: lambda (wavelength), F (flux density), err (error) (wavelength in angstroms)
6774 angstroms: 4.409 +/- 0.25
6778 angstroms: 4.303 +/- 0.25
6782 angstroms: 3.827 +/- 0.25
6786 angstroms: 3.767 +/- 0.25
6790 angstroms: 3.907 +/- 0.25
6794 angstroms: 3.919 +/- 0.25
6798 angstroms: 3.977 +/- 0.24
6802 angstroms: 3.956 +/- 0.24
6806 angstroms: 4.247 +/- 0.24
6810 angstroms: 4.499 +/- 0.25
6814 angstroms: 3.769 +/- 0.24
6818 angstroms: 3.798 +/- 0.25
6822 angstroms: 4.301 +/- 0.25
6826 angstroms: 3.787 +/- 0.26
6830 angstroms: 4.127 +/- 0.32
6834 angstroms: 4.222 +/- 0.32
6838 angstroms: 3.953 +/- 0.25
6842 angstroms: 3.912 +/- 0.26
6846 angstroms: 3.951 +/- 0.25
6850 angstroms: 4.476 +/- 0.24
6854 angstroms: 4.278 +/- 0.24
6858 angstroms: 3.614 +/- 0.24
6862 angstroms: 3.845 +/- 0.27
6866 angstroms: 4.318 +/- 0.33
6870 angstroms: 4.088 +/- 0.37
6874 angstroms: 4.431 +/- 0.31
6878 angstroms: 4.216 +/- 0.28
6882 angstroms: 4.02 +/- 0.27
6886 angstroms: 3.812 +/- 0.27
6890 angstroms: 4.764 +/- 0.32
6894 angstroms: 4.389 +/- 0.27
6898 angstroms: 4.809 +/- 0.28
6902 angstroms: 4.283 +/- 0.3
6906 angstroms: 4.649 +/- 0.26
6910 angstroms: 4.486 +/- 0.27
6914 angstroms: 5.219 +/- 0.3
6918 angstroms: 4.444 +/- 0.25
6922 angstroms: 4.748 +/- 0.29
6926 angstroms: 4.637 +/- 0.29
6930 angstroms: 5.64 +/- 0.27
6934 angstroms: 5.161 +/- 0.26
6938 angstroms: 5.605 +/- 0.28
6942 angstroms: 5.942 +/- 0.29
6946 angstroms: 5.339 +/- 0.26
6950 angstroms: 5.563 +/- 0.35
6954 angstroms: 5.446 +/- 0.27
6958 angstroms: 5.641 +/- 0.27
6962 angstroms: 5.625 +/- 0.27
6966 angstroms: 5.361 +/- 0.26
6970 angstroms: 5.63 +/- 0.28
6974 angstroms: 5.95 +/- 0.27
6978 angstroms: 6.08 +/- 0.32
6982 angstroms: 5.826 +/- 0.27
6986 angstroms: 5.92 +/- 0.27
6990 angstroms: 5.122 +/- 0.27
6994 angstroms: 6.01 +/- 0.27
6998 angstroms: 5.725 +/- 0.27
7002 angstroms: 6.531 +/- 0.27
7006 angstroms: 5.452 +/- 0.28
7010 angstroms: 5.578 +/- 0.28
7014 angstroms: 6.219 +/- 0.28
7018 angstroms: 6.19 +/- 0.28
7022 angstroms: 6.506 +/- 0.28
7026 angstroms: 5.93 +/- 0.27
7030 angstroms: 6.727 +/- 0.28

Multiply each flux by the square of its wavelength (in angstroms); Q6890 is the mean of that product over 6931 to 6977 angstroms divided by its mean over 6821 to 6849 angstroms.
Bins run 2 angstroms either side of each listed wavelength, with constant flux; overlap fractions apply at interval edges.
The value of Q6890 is 1.4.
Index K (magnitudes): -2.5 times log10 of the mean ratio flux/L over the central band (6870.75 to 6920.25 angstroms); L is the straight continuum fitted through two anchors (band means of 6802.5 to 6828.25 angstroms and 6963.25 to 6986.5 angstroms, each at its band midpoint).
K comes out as 0.11 mag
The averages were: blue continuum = 4.06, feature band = 4.45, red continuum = 5.78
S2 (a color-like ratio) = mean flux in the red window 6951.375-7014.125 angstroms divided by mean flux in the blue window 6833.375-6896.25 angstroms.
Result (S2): 1.39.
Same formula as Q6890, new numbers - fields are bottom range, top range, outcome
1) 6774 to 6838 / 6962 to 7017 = 1.52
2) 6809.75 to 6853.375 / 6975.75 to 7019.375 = 1.52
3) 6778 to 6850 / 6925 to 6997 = 1.45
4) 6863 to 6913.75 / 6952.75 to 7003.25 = 1.35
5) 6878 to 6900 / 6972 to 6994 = 1.37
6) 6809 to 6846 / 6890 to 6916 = 1.18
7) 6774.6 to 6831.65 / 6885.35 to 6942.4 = 1.24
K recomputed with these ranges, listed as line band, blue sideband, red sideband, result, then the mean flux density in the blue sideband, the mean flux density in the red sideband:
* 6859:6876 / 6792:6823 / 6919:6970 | 0.123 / 4.05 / 5.38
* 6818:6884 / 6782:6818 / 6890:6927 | 0.052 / 3.98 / 4.64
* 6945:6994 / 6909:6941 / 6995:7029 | -0.019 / 5.04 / 6.04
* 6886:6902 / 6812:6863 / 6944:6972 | 0.050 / 4.01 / 5.51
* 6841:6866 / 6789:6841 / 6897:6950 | 0.088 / 4.04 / 5.02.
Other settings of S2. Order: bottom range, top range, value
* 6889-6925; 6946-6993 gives 1.22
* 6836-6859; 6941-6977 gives 1.39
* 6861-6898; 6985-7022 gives 1.39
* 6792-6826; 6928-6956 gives 1.37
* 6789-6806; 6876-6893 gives 1.06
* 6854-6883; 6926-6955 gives 1.34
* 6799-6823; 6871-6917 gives 1.09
